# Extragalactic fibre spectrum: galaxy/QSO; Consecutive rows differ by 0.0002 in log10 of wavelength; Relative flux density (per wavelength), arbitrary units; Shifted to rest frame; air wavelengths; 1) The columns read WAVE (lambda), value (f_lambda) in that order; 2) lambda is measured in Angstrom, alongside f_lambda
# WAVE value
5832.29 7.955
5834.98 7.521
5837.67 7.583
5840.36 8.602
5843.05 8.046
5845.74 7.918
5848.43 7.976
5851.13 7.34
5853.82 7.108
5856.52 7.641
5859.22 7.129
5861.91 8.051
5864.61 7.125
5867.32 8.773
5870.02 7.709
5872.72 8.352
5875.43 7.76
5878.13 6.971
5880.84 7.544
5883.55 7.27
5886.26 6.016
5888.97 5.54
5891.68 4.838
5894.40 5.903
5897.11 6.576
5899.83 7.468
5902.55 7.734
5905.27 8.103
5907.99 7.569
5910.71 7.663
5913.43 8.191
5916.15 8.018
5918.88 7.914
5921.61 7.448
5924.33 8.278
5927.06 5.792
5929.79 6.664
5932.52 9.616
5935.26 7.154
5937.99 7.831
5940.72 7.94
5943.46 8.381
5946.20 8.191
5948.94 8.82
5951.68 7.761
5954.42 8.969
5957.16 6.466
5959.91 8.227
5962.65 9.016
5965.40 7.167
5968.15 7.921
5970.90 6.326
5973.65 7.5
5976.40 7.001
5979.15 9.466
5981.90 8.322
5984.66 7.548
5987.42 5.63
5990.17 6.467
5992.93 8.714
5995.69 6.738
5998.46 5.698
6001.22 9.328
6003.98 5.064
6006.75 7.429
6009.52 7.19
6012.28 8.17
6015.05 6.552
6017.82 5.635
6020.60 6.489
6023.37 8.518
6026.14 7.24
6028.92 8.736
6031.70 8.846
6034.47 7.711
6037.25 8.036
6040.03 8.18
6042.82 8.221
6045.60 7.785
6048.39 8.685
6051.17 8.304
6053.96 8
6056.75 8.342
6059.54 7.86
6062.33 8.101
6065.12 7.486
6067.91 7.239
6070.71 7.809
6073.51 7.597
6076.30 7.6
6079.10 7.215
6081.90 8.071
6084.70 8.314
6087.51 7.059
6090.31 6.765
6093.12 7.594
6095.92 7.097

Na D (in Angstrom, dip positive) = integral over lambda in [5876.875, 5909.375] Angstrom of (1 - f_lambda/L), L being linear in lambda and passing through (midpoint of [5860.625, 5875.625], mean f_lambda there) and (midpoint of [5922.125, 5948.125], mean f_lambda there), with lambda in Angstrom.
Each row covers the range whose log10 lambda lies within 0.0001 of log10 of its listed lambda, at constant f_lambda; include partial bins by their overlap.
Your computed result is 4.54 Angstrom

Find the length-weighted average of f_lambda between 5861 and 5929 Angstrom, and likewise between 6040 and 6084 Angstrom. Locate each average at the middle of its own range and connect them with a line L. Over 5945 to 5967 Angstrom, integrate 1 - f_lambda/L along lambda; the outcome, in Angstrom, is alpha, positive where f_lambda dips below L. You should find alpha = -1.6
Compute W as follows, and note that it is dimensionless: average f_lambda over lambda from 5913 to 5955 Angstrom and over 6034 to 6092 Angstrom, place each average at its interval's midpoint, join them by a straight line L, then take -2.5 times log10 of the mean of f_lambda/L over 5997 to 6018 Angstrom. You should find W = 0.13 mag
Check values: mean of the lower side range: 7.91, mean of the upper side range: 7.83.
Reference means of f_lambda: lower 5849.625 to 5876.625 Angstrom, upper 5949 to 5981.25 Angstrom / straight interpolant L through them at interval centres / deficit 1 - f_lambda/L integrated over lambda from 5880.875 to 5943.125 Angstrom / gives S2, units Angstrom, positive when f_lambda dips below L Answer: 3.99 Angstrom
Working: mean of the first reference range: 7.7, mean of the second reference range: 7.86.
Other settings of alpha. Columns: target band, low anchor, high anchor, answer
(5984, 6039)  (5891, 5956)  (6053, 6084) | 3.1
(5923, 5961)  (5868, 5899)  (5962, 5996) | -3.2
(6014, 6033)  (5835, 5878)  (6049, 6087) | 0.9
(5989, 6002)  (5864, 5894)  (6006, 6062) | 0.5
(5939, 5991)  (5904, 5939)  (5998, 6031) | -1.8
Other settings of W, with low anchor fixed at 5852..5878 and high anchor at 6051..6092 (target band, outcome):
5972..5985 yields -0.038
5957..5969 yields -0.025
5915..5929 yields 0.036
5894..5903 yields 0.112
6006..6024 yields 0.092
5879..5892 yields 0.204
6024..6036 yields -0.063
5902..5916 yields -0.025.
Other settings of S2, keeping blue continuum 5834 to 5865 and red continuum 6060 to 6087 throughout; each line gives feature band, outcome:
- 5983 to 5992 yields 1.2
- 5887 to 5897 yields 2.7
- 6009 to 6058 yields -0.8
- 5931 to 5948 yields -1.1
